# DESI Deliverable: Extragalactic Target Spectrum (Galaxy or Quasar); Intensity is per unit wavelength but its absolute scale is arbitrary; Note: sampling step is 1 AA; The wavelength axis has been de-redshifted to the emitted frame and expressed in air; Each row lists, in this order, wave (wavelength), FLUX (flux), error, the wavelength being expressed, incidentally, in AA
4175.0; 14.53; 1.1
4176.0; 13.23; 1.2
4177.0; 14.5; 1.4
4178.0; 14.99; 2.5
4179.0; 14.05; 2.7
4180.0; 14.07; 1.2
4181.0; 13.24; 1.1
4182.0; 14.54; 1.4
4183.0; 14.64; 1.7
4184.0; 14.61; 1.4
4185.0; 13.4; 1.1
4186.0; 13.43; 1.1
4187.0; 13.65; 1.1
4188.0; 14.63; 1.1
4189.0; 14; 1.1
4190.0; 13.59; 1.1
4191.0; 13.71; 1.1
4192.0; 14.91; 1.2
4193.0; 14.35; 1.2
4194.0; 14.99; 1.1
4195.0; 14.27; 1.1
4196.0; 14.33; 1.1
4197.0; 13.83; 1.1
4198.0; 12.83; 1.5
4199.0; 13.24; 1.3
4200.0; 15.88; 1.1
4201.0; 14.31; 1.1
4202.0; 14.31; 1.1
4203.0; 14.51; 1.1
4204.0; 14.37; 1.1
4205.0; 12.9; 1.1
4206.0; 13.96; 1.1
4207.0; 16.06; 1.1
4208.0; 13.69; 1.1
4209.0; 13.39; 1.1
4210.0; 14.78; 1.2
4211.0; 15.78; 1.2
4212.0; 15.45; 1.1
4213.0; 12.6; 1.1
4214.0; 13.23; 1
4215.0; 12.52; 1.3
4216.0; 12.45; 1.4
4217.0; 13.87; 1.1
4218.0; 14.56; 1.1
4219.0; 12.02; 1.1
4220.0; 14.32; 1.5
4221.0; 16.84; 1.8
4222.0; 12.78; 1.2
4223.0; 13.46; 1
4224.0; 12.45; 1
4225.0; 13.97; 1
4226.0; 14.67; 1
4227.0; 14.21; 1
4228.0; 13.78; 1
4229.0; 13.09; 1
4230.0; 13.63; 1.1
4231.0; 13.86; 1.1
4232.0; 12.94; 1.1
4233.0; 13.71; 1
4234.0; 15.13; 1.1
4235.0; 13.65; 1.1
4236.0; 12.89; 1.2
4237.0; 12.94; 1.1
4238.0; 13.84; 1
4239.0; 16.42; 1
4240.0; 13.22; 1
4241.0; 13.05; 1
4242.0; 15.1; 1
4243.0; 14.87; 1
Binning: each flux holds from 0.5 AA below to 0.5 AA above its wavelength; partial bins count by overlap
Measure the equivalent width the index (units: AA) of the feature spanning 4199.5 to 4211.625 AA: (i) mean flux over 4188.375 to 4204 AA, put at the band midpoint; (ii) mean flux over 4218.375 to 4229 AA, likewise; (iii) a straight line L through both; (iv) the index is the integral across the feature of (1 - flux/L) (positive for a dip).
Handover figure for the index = -0.4 AA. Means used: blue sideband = 14.2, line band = 14.5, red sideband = 13.8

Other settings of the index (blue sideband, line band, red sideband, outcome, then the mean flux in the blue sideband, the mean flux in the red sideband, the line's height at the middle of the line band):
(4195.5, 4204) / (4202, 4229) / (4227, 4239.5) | 0.1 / 14.2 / 13.8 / 14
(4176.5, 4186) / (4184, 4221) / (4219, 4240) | 0.0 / 14.2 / 13.9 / 14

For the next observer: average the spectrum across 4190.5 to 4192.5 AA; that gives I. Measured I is 14.3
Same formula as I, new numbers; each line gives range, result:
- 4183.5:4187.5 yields 13.8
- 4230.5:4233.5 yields 13.5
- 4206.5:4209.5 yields 14.4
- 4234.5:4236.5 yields 13.3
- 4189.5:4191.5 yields 13.7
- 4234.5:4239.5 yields 13.9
